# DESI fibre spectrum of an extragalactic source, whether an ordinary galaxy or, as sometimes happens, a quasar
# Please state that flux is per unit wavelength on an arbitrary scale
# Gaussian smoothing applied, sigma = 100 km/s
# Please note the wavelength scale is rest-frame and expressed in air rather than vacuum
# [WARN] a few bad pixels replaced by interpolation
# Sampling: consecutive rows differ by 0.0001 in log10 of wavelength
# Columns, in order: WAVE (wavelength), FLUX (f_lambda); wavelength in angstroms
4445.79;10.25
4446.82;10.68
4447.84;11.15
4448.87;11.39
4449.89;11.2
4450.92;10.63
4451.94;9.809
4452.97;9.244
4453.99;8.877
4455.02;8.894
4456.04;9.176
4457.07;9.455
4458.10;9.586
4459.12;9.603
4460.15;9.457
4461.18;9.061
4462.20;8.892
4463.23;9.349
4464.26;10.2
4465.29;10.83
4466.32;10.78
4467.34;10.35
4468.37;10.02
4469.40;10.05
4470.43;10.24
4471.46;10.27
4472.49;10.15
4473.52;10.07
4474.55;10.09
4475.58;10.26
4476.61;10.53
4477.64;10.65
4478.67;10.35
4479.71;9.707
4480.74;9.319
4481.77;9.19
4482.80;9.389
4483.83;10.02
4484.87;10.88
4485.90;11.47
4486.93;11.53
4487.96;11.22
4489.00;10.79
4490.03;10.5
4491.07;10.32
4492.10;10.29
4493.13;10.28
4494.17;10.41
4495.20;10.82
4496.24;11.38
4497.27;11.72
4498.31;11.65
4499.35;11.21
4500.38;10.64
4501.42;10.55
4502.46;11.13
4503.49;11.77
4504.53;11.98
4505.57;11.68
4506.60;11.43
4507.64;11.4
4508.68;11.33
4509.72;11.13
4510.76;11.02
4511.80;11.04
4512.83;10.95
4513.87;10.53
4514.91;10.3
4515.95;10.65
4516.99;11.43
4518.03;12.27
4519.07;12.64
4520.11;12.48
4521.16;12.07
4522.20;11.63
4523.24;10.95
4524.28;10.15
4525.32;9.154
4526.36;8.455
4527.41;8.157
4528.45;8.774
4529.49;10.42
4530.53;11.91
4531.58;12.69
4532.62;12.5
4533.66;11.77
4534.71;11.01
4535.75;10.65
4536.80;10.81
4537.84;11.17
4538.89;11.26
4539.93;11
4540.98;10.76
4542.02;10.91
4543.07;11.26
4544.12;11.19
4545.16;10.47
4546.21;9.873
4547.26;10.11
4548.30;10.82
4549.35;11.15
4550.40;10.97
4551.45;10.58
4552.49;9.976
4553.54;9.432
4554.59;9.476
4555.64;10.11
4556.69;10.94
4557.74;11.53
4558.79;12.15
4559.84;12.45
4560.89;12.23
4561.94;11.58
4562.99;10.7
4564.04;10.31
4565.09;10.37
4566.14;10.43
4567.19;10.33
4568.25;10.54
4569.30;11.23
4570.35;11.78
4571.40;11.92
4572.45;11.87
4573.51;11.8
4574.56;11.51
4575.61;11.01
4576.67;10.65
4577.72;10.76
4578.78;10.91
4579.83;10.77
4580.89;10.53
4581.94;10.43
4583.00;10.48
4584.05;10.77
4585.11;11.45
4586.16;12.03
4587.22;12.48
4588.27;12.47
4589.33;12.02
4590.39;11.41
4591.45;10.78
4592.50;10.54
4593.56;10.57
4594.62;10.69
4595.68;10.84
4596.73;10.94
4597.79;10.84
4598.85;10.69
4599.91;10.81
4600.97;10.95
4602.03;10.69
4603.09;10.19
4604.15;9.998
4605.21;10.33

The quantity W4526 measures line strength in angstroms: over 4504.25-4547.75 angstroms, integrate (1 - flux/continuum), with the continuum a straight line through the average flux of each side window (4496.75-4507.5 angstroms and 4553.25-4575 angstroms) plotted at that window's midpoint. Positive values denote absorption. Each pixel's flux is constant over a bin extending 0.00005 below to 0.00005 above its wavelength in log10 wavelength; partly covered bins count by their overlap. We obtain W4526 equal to 1.1 angstroms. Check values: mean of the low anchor 11.4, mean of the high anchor 11.1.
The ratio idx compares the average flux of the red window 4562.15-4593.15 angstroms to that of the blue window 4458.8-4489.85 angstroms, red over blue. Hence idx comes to 1.1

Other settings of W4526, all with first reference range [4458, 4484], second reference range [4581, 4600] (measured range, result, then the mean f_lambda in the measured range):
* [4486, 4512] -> -2.2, 11.1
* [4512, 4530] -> -0.4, 10.7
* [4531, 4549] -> -0.8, 11.1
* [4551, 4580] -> -0.3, 11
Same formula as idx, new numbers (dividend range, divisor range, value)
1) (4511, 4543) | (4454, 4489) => 1.09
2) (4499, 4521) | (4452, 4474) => 1.16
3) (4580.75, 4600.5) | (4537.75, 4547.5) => 1.03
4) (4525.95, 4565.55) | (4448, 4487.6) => 1.08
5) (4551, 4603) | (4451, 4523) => 1.04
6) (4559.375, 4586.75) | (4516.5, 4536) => 1.01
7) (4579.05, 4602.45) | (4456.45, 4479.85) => 1.11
